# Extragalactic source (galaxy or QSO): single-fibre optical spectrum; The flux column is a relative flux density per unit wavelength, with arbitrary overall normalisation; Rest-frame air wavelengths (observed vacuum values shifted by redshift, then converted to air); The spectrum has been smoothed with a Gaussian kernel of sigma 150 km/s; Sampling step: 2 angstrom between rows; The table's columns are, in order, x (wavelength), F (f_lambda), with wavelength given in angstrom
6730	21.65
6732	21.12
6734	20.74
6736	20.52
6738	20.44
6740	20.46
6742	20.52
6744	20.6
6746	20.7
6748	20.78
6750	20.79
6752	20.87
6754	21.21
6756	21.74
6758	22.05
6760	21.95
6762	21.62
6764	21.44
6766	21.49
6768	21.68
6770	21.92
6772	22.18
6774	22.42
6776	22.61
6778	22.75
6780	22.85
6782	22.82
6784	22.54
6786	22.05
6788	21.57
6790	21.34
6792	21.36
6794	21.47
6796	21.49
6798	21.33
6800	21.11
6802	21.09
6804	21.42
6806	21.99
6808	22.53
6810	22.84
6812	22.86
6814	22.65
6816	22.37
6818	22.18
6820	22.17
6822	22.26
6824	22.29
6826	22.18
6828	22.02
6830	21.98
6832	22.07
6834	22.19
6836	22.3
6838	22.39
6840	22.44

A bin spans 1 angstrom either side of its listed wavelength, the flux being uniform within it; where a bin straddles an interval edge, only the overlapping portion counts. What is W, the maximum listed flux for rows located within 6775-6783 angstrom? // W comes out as 22.85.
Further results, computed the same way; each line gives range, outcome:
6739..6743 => 20.52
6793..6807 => 21.99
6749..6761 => 22.05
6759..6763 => 21.95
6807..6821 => 22.86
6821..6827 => 22.29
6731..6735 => 21.12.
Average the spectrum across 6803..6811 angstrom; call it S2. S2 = 22.2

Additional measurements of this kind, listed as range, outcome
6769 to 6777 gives 22.3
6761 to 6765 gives 21.5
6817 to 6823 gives 22.2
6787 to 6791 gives 21.5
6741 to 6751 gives 20.7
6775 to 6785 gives 22.7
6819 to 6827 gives 22.2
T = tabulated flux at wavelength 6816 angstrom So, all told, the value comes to 22.37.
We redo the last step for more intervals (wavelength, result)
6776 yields 22.61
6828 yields 22.02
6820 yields 22.17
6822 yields 22.26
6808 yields 22.53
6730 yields 21.65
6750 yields 20.79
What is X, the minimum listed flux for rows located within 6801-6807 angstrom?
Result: 21.09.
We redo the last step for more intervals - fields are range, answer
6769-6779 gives 21.92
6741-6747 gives 20.52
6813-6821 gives 22.17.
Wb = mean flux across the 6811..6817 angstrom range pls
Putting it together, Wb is 22.6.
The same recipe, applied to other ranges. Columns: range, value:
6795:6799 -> 21.4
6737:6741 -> 20.5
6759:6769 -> 21.6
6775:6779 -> 22.7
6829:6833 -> 22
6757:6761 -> 22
